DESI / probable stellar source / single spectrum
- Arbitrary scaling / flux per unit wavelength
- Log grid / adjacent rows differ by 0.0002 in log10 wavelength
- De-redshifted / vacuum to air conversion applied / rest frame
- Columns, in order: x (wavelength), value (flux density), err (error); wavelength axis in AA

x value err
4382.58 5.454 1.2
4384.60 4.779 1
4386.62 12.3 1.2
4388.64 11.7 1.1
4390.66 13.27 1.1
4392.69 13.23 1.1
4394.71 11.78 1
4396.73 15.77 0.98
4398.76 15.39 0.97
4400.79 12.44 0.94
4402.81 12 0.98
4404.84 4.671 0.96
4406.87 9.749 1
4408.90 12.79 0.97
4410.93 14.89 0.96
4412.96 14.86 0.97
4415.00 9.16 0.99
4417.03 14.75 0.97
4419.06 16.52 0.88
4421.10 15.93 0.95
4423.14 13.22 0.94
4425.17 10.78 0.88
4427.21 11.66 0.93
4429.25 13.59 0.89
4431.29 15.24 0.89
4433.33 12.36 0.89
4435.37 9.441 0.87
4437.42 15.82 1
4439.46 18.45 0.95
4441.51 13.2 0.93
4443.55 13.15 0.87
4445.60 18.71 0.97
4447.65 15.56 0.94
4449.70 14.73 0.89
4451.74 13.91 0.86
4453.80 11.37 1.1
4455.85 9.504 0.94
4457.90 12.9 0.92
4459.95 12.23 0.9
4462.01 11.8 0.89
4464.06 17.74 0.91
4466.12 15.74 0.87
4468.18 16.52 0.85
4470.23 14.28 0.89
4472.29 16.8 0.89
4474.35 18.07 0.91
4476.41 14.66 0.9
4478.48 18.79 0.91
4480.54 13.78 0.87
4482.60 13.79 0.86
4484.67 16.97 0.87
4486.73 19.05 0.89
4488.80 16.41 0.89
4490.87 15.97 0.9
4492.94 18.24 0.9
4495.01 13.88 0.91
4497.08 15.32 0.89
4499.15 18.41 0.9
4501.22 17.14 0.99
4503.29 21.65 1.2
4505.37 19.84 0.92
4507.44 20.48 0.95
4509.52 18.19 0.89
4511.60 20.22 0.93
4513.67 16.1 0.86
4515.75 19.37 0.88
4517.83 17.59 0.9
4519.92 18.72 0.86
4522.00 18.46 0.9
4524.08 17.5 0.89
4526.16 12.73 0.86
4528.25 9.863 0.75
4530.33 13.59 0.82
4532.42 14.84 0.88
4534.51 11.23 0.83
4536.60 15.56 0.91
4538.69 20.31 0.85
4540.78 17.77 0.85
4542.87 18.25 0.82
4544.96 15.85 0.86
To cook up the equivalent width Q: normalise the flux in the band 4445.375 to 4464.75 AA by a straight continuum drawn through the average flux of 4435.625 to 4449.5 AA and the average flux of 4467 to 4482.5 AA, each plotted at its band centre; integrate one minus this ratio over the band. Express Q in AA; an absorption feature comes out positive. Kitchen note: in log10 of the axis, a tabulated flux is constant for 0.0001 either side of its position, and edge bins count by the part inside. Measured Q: 2.5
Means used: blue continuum 15.4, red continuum 16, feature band 13.6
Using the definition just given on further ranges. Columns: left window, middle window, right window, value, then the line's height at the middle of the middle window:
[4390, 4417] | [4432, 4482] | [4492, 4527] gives 2.0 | 15.2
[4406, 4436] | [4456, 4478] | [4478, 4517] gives 1.2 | 15.8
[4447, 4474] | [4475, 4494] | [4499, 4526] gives -0.3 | 16.2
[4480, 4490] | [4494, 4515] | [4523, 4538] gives -4.3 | 15.1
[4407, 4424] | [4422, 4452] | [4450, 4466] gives -1.3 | 13.4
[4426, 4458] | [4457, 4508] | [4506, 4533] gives -3.4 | 15.3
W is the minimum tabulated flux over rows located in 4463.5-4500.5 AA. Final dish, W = 13.78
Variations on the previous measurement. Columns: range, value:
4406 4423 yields 9.16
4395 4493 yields 4.671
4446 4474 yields 9.504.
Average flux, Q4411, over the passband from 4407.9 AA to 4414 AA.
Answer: 14.2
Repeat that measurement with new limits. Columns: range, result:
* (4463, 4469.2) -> 16.6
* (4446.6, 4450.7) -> 15.2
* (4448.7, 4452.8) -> 14.3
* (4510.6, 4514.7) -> 18.2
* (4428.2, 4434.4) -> 13.7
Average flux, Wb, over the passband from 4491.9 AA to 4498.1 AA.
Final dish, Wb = 15.8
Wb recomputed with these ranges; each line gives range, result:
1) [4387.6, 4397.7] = 13.1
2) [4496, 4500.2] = 16.9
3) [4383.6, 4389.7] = 9.63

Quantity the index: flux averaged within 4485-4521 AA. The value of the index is 18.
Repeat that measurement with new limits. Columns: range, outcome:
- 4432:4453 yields 14.5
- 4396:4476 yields 13.7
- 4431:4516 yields 15.8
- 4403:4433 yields 12.7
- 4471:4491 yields 16.4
